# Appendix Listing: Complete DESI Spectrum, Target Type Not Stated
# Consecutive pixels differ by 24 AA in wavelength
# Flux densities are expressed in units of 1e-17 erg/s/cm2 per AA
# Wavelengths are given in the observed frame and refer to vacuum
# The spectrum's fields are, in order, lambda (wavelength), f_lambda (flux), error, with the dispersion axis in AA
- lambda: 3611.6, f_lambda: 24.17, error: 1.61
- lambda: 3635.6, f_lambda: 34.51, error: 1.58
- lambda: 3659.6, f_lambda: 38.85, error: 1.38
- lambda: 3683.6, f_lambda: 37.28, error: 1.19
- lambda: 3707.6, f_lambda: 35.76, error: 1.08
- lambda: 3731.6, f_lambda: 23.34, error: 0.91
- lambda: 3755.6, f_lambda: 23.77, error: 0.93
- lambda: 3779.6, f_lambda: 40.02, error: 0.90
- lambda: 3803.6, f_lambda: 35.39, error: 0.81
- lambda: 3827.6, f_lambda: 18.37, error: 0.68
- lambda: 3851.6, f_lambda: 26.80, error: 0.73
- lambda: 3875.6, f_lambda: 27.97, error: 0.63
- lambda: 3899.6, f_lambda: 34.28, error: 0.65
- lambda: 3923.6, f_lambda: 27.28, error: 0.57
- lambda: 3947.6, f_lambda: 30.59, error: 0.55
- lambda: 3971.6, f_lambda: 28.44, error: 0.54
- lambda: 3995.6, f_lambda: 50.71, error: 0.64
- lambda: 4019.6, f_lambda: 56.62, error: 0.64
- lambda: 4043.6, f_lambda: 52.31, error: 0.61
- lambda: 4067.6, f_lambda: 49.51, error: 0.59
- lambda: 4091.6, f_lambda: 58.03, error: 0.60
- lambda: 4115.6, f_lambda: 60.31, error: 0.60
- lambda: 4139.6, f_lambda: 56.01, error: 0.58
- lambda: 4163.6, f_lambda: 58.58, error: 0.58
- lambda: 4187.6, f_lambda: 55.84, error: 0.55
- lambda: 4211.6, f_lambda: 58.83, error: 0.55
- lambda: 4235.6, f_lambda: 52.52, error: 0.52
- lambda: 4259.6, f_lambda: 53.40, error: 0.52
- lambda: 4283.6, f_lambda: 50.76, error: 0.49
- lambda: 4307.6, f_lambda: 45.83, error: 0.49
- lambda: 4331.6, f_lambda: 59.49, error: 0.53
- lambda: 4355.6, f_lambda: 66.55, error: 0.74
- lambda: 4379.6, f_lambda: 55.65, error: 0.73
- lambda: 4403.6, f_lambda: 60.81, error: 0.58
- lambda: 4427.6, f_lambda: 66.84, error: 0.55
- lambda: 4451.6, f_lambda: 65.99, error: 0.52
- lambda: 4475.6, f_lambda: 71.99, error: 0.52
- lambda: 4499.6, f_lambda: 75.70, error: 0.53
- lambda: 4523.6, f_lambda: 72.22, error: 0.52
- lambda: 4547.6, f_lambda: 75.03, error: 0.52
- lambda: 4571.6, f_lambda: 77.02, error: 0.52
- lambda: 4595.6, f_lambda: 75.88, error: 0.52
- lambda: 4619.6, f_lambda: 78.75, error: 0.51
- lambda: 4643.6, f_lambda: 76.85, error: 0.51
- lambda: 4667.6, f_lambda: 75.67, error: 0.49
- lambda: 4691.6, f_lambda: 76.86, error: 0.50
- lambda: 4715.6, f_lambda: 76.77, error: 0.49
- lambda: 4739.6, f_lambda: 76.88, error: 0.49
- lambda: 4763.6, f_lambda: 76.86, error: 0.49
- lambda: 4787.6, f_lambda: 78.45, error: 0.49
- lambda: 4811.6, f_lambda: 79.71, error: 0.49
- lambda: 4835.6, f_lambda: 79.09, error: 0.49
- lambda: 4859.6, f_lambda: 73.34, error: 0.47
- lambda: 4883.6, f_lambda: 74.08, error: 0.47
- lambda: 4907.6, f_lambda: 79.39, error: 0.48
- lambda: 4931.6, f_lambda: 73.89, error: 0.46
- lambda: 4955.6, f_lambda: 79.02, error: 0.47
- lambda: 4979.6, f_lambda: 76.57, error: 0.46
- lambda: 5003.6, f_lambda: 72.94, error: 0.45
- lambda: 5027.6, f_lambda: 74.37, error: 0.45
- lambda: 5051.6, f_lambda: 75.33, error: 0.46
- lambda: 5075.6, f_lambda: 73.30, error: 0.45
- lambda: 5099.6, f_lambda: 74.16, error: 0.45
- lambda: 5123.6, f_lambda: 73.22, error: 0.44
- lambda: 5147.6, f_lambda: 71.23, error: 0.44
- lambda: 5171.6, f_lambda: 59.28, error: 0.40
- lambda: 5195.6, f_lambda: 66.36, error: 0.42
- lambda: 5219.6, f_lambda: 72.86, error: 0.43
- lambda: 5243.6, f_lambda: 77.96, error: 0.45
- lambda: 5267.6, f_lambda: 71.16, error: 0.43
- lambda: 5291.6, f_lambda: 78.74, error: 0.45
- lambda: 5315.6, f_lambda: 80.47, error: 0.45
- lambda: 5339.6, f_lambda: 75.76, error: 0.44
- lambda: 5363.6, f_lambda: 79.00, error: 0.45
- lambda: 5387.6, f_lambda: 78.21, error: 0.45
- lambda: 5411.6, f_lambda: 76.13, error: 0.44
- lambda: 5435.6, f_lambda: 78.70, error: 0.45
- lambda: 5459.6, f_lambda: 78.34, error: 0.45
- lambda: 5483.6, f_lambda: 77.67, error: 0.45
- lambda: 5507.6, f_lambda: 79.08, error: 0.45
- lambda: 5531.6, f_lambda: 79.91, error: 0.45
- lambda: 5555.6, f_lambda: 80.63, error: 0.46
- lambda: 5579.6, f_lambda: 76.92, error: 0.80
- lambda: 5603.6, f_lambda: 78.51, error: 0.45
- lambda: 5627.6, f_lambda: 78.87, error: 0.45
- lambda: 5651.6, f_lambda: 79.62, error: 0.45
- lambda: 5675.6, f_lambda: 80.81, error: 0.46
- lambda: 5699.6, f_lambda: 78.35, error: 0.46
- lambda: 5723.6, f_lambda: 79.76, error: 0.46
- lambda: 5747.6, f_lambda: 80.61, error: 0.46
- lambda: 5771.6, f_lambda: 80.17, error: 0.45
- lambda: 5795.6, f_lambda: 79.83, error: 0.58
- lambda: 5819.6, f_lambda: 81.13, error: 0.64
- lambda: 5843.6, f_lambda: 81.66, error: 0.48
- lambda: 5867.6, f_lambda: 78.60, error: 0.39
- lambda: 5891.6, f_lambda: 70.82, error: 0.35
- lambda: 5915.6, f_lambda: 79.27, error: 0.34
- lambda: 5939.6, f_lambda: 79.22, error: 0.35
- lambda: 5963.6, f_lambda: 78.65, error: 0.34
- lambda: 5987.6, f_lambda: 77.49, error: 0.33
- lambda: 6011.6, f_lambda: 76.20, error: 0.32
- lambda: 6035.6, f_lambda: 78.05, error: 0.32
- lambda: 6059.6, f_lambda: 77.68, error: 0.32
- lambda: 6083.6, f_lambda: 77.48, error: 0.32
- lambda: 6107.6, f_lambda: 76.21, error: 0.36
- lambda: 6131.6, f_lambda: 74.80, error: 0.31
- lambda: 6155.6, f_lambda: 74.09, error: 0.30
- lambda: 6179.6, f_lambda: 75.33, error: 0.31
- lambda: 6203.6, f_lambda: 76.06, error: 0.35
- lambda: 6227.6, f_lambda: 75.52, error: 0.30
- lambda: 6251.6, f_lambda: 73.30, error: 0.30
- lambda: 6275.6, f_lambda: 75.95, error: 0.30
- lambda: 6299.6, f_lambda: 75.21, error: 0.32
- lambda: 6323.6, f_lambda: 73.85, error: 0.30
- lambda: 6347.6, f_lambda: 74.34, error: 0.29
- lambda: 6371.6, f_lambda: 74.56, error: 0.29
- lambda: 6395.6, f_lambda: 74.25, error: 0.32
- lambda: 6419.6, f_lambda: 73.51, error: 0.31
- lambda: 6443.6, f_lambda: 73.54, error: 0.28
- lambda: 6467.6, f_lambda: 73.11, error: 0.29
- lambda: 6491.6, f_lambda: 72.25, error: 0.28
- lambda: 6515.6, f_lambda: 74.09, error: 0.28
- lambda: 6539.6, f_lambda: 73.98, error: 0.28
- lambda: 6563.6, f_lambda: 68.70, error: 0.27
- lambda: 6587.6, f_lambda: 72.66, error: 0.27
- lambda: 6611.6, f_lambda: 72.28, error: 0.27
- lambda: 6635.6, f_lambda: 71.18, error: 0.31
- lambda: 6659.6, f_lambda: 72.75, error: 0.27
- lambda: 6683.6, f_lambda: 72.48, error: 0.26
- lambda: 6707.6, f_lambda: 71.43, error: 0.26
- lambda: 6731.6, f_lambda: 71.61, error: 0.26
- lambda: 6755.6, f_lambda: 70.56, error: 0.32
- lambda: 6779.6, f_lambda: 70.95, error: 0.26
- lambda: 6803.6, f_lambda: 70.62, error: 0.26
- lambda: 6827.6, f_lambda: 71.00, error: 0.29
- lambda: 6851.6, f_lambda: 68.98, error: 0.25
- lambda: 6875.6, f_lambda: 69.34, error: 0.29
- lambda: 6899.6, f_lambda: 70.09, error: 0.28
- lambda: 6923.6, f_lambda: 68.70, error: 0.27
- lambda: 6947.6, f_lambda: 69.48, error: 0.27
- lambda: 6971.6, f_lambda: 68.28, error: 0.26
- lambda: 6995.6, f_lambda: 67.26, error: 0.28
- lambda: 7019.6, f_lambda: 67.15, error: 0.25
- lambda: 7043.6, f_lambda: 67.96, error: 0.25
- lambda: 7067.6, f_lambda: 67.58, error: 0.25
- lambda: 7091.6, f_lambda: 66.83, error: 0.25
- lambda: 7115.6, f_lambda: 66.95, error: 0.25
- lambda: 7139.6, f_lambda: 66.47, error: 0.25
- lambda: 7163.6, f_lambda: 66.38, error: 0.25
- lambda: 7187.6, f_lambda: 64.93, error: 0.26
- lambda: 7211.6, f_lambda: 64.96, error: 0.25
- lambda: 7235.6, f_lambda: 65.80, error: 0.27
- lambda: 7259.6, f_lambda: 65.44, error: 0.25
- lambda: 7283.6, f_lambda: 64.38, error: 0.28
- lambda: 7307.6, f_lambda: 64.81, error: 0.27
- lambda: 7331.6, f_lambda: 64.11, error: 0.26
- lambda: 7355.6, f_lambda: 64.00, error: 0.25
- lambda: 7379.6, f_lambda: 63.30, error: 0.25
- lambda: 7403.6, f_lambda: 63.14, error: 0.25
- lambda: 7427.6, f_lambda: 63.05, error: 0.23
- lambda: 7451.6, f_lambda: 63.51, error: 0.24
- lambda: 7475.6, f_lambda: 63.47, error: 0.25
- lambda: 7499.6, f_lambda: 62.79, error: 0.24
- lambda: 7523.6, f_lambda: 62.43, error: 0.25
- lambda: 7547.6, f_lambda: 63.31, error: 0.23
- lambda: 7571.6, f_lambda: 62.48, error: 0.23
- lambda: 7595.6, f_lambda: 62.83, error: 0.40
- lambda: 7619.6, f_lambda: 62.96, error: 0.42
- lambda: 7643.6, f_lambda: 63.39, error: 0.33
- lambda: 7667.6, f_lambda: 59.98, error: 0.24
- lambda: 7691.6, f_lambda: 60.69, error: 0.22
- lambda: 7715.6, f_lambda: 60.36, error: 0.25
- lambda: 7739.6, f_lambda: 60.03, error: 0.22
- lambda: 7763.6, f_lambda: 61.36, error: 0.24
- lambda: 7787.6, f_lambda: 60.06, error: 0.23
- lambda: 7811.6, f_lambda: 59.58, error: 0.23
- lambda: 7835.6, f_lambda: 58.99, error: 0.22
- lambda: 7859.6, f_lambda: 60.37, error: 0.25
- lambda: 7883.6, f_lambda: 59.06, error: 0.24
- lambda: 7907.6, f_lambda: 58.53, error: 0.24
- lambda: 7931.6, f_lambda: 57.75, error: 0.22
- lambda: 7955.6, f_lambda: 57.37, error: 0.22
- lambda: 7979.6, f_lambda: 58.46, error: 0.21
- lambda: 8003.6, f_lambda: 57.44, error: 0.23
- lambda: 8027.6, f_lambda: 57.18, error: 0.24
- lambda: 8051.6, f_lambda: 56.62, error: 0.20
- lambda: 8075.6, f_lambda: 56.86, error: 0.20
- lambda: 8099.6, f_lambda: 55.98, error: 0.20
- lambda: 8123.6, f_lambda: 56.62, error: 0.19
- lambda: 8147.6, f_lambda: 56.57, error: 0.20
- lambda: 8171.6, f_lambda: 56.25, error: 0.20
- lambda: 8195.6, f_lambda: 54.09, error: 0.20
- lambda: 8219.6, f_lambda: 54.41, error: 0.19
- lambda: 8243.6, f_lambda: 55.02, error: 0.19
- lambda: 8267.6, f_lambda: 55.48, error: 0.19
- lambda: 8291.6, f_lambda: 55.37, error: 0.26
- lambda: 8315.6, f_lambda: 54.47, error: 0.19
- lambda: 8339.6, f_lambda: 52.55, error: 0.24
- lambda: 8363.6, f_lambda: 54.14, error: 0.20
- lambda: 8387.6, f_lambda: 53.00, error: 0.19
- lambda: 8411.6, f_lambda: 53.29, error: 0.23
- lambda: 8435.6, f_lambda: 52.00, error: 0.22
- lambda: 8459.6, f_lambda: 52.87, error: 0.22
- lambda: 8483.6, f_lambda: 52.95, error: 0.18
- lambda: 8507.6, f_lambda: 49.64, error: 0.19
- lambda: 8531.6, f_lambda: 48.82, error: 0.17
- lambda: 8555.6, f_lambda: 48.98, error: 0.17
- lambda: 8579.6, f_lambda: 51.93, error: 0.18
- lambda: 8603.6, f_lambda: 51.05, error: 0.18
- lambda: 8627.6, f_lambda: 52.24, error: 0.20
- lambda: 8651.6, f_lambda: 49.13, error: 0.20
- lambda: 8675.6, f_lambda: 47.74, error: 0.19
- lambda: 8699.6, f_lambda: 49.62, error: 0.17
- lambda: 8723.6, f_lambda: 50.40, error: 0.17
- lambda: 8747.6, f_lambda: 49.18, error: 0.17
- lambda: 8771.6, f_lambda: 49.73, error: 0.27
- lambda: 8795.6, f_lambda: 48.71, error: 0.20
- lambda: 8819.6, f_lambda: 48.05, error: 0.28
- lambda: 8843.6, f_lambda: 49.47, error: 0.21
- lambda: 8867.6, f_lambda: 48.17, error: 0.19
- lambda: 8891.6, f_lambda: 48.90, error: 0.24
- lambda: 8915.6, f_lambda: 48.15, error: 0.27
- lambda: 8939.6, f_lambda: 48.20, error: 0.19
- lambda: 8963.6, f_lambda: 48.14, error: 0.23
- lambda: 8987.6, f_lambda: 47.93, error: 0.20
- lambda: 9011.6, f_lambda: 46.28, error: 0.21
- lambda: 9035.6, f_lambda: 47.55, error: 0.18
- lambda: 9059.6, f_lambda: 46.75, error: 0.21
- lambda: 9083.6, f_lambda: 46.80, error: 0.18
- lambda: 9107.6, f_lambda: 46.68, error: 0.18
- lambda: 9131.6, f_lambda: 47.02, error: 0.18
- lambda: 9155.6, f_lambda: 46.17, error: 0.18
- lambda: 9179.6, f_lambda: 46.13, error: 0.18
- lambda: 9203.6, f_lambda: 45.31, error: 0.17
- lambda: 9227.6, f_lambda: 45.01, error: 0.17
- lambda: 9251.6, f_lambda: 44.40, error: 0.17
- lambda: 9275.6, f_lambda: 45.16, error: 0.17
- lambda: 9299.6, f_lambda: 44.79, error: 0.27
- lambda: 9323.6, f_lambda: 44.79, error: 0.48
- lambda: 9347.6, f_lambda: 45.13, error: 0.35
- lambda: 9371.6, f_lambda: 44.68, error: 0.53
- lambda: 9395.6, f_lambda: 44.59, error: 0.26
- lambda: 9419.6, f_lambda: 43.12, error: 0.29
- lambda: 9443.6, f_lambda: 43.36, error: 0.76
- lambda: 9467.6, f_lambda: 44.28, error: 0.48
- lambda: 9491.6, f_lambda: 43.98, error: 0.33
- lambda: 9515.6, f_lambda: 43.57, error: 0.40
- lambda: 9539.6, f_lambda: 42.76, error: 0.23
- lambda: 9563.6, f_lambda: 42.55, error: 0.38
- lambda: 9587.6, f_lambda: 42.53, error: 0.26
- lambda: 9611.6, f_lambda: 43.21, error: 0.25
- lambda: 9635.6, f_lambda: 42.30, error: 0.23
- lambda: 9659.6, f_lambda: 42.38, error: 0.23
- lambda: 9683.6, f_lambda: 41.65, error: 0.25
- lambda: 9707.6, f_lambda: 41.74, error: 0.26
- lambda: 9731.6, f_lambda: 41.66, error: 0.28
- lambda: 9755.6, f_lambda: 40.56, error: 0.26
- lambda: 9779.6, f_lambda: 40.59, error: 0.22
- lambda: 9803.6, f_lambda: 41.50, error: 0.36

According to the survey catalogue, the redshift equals 0.00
